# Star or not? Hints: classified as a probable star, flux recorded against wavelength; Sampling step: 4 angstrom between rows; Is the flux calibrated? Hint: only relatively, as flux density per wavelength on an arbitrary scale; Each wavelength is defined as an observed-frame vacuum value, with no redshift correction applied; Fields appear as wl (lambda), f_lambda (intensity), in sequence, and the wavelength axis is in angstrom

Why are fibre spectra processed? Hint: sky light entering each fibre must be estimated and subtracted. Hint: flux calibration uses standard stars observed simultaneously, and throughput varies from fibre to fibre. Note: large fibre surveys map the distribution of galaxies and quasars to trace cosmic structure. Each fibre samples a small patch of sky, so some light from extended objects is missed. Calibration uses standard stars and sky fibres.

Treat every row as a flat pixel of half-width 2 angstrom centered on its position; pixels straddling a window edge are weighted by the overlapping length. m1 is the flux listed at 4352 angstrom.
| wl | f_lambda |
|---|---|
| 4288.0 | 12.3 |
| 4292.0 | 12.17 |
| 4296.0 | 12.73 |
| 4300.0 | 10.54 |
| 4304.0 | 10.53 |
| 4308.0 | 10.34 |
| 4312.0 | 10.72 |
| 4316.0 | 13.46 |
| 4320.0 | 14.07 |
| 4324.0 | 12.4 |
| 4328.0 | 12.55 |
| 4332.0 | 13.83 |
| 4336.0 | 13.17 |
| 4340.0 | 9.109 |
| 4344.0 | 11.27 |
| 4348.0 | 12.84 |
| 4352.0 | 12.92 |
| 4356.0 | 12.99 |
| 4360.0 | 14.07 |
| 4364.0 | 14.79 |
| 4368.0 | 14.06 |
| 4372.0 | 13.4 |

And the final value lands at 12.92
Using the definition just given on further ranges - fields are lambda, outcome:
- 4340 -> 9.109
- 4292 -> 12.17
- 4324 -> 12.4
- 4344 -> 11.27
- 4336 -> 13.17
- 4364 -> 14.79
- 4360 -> 14.07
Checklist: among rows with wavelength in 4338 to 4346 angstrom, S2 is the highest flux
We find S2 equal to 11.27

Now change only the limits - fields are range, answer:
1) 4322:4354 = 13.83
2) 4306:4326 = 14.07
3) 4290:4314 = 12.73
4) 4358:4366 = 14.79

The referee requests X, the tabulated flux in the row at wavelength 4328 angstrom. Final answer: 12.55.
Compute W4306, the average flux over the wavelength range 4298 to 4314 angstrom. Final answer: 10.5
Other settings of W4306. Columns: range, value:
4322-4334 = 12.9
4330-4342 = 12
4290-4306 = 11.5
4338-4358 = 11.8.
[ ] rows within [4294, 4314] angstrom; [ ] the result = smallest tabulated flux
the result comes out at 10.34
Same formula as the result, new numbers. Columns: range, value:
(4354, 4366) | 12.99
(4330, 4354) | 9.109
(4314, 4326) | 12.4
